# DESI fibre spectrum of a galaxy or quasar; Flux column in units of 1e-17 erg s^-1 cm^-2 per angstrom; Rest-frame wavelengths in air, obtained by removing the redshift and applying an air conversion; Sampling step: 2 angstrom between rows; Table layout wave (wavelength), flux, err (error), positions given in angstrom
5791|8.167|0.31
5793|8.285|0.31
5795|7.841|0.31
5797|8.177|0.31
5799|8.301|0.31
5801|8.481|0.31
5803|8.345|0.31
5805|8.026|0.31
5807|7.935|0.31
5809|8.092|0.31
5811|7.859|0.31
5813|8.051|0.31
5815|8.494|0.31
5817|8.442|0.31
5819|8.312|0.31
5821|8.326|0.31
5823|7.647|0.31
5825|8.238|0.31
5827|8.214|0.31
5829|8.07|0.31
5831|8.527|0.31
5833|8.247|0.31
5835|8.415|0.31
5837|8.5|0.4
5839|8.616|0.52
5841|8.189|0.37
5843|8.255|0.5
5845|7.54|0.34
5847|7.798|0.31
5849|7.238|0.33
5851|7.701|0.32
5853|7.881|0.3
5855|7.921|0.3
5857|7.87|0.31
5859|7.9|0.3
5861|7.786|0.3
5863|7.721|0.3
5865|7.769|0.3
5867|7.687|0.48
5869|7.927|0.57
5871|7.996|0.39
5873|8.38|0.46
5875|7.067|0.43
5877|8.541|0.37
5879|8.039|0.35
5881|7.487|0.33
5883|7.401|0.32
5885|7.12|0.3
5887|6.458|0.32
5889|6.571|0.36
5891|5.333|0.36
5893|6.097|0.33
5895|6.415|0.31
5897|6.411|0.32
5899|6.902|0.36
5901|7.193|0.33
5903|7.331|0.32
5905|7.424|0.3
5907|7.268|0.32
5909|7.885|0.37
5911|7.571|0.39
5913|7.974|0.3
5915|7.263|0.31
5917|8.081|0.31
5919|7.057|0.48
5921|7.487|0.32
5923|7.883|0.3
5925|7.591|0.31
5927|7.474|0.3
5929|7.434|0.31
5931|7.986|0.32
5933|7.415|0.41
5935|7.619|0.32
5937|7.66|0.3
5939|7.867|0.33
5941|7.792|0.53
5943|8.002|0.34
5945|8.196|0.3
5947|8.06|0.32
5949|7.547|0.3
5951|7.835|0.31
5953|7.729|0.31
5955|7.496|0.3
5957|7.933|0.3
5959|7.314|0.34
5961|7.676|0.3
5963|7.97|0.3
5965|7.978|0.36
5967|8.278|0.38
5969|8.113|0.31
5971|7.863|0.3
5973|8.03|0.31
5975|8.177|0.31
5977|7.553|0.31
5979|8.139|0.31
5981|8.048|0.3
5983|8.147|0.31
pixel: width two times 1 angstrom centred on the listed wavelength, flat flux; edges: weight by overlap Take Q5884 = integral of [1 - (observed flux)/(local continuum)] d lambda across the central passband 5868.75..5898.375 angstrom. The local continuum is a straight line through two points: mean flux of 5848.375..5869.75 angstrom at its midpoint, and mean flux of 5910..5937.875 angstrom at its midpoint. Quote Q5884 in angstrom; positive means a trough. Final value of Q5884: 2.2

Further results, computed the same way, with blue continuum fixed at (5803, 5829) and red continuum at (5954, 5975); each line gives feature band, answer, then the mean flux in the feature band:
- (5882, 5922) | 4.64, 7.06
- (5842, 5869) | 0.98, 7.78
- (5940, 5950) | -0.01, 7.92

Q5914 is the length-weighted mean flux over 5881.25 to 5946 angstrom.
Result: 7.32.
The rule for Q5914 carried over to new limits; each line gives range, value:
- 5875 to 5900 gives 6.9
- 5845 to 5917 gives 7.42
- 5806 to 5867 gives 8.05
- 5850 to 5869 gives 7.81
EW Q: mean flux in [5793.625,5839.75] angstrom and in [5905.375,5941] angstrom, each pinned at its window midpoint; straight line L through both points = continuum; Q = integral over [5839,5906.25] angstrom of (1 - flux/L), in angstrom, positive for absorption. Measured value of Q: 3.9 angstrom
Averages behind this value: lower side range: 8.22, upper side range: 7.62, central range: 7.45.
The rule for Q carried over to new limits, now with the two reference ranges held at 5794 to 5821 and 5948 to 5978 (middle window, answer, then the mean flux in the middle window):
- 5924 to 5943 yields 0.56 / 7.67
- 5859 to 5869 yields 0.35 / 7.78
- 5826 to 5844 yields -0.47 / 8.34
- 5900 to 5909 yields 0.67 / 7.37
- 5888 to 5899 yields 2.42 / 6.23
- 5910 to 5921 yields 0.50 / 7.58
